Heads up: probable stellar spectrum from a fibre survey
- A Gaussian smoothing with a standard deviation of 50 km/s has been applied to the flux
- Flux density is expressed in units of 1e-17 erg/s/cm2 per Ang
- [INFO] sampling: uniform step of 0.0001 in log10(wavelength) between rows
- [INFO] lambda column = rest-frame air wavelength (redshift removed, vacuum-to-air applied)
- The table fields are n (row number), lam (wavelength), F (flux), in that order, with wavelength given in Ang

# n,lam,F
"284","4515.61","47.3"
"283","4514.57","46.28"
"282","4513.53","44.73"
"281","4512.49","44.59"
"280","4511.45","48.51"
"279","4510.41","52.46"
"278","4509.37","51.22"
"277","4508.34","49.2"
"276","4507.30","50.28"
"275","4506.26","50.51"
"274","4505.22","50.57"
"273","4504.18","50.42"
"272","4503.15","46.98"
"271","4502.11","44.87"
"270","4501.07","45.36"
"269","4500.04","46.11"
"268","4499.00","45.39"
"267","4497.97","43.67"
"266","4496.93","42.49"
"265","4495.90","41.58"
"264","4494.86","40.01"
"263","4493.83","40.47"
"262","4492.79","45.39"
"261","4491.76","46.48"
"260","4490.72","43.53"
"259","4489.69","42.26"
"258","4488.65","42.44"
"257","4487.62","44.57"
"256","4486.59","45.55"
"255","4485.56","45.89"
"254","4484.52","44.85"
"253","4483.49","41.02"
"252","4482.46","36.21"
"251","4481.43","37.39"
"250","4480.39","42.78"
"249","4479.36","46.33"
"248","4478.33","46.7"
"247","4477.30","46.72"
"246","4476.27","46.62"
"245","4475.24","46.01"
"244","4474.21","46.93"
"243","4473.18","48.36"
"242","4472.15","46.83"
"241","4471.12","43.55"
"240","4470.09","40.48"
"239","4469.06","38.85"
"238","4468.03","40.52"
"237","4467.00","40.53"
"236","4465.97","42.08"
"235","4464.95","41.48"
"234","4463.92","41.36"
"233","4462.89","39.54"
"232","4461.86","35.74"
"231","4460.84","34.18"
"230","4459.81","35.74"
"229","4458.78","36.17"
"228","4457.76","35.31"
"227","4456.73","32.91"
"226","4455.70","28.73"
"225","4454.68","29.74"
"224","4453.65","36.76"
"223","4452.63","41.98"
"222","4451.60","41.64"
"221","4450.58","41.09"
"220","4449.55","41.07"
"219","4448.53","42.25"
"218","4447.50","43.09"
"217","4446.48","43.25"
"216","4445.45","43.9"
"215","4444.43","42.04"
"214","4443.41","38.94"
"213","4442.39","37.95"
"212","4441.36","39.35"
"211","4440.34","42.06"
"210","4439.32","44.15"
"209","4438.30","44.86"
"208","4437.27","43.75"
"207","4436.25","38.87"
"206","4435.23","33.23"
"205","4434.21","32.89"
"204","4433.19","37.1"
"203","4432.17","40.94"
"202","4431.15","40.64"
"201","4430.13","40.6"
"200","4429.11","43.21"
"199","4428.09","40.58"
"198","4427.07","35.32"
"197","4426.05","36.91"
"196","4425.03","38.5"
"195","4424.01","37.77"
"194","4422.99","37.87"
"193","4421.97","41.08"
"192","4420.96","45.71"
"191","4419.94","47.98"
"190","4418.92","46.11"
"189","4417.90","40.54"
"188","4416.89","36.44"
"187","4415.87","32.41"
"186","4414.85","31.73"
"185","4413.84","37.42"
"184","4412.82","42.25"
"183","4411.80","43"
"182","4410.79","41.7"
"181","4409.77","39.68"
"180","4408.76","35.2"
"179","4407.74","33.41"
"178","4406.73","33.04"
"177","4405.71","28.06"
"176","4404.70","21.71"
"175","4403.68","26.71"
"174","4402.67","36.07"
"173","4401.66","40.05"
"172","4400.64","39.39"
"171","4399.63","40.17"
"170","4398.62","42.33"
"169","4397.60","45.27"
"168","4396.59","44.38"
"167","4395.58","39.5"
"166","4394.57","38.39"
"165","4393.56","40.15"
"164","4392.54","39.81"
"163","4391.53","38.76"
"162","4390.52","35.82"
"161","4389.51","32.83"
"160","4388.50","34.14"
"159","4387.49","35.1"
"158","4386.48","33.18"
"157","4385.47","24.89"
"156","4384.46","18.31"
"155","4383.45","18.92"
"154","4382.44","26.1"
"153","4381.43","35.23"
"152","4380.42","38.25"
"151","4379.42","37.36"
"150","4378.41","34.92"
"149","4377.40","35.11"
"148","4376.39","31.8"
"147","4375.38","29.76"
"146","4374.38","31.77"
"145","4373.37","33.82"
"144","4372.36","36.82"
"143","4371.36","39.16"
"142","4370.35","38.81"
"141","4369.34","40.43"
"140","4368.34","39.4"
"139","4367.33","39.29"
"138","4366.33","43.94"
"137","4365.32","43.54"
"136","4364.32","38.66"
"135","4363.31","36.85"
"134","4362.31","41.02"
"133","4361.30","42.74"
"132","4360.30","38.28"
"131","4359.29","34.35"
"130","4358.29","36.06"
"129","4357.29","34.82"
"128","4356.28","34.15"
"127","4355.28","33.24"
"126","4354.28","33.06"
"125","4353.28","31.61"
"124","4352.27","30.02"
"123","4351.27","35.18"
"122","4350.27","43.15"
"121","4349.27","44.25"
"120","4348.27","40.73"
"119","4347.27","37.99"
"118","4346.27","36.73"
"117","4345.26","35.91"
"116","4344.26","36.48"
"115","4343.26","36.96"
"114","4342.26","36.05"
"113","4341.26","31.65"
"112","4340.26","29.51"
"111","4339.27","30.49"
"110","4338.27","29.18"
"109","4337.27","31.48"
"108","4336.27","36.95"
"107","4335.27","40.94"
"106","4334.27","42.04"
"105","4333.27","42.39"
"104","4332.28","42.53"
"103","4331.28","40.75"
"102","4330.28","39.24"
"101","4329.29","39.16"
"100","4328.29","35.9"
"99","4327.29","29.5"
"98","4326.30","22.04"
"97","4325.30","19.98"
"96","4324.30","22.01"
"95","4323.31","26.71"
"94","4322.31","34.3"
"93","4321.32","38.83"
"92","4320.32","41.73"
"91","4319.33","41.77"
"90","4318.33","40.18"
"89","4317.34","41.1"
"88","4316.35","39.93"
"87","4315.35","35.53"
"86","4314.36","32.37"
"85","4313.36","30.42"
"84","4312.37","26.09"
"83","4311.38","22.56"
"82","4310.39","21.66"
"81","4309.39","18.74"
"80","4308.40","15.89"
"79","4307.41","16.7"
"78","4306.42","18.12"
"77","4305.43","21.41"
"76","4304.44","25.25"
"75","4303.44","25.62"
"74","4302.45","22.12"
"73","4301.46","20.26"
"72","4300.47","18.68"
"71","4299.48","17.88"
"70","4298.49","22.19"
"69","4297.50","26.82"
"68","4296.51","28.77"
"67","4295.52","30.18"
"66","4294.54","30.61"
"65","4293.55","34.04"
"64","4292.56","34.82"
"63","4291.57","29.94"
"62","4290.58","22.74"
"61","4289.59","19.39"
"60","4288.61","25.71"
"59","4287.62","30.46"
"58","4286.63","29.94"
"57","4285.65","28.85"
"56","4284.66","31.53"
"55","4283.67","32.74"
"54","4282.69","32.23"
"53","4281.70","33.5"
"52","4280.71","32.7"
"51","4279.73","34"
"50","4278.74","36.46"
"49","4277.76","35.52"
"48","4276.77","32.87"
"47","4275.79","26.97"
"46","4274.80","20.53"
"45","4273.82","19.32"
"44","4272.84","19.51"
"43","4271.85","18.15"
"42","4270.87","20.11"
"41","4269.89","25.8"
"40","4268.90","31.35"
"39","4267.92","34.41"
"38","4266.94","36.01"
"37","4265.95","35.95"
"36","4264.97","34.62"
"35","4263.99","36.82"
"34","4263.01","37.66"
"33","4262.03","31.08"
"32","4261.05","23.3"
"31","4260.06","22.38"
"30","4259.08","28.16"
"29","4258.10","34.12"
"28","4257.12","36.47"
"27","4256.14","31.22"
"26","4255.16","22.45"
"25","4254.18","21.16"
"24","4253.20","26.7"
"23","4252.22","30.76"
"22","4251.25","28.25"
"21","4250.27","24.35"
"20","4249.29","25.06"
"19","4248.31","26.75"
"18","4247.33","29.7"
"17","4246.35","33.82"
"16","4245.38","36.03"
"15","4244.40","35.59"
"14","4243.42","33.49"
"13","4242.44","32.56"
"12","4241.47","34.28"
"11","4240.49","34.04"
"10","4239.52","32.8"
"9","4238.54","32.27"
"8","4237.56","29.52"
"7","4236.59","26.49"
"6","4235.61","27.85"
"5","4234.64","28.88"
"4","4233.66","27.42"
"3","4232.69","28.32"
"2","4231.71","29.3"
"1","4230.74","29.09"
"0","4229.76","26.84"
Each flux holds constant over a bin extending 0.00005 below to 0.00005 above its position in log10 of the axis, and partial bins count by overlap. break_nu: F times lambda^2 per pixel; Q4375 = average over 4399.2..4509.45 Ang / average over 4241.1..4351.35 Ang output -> 1.44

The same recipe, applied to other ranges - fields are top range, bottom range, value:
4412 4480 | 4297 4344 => 1.41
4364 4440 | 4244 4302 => 1.37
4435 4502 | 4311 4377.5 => 1.23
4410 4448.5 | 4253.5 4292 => 1.48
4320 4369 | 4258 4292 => 1.27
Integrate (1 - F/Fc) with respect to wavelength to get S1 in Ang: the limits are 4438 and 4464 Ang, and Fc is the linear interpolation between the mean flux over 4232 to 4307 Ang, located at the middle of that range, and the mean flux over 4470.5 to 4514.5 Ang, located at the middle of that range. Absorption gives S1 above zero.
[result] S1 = 2.04 Ang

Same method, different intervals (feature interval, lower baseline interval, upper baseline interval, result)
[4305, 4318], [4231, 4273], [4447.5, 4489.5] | 2.6 Ang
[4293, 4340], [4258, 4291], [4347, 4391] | 2.9 Ang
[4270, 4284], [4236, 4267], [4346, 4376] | 1.8 Ang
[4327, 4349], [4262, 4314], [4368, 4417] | -3.9 Ang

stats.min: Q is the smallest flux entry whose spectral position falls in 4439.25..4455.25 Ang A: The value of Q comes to 29.74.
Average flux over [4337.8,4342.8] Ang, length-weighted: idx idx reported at 31.5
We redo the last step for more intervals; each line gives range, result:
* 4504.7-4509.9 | 50.3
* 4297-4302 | 21.2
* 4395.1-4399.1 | 42.9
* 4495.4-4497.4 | 42.1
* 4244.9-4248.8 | 31.6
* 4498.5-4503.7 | 45.8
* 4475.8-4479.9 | 46.6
